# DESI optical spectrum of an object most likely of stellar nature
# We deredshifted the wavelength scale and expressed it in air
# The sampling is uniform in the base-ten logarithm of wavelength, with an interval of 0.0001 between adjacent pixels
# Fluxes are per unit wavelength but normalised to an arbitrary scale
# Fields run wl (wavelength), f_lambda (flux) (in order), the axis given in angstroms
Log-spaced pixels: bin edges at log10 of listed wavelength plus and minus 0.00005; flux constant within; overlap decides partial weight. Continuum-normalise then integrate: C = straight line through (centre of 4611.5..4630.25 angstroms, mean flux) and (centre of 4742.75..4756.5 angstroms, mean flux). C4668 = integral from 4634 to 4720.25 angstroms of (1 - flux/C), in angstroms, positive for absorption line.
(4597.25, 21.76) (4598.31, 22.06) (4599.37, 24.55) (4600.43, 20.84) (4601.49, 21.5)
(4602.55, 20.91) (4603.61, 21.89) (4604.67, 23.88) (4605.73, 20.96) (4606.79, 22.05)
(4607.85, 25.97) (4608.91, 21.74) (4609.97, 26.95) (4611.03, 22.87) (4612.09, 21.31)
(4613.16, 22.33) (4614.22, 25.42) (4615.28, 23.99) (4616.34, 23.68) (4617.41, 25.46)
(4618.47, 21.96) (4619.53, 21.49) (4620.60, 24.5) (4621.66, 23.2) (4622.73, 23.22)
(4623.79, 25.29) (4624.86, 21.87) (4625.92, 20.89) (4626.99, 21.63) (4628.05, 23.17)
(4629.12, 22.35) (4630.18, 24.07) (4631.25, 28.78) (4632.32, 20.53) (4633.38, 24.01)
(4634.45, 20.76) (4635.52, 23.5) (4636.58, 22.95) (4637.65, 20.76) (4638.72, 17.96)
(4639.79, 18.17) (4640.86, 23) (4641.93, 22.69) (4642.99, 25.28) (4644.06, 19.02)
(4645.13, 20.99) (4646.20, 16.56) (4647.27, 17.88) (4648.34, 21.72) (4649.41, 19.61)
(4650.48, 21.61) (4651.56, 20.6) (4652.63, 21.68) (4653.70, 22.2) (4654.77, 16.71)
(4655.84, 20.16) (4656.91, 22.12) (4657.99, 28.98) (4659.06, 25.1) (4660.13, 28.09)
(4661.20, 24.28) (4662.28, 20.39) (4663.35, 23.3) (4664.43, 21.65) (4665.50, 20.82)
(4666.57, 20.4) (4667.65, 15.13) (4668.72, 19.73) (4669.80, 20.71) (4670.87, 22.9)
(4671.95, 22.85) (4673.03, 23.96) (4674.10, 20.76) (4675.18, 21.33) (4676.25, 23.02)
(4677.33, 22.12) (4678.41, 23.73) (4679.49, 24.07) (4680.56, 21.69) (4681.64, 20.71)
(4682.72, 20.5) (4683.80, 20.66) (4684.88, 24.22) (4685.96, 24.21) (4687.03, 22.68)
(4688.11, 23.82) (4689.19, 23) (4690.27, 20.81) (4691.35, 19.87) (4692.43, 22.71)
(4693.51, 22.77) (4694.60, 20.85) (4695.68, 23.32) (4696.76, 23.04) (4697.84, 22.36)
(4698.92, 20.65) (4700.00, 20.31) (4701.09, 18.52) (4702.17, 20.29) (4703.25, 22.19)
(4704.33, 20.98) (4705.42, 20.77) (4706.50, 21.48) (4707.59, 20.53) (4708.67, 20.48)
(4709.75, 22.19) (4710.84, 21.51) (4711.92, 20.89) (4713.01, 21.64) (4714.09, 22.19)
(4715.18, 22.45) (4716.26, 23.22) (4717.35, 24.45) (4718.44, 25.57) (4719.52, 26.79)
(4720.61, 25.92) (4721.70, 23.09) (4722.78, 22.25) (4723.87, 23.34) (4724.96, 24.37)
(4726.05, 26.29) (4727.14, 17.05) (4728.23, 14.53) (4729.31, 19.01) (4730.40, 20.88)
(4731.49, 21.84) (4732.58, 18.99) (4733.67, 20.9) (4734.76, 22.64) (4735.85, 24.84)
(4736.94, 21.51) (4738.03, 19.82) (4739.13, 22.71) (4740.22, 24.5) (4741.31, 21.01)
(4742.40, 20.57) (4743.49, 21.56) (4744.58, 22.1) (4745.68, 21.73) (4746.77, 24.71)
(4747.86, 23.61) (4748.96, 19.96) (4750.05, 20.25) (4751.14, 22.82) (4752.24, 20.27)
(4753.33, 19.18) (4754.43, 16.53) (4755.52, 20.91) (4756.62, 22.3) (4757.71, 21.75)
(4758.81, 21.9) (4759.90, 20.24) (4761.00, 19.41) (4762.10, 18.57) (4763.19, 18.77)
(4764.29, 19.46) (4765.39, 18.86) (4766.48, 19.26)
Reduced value 1.6 angstroms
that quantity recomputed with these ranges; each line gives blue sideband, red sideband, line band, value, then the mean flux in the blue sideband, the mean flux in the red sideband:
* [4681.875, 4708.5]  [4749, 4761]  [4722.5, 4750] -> -0.94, 21.7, 20.5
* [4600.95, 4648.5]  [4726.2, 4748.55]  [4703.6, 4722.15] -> -0.90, 22.4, 21.3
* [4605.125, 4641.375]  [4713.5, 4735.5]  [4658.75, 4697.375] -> 0.64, 22.8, 22.3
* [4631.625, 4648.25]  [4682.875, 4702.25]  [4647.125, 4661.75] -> -0.71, 21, 21.9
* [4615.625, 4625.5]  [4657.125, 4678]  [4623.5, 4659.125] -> 1.83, 23.4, 22.4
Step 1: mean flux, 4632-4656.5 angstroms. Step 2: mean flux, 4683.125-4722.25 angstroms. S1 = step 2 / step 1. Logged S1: 1.1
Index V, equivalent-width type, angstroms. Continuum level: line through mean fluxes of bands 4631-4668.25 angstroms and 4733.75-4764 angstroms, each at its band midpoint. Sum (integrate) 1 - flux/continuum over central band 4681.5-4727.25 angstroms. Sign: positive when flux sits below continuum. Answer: -1.9 angstroms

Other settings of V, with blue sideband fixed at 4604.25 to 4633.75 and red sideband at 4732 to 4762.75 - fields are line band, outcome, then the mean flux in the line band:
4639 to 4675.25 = 2.00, 21.5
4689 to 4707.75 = 0.60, 21.3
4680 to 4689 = -0.03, 22.4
